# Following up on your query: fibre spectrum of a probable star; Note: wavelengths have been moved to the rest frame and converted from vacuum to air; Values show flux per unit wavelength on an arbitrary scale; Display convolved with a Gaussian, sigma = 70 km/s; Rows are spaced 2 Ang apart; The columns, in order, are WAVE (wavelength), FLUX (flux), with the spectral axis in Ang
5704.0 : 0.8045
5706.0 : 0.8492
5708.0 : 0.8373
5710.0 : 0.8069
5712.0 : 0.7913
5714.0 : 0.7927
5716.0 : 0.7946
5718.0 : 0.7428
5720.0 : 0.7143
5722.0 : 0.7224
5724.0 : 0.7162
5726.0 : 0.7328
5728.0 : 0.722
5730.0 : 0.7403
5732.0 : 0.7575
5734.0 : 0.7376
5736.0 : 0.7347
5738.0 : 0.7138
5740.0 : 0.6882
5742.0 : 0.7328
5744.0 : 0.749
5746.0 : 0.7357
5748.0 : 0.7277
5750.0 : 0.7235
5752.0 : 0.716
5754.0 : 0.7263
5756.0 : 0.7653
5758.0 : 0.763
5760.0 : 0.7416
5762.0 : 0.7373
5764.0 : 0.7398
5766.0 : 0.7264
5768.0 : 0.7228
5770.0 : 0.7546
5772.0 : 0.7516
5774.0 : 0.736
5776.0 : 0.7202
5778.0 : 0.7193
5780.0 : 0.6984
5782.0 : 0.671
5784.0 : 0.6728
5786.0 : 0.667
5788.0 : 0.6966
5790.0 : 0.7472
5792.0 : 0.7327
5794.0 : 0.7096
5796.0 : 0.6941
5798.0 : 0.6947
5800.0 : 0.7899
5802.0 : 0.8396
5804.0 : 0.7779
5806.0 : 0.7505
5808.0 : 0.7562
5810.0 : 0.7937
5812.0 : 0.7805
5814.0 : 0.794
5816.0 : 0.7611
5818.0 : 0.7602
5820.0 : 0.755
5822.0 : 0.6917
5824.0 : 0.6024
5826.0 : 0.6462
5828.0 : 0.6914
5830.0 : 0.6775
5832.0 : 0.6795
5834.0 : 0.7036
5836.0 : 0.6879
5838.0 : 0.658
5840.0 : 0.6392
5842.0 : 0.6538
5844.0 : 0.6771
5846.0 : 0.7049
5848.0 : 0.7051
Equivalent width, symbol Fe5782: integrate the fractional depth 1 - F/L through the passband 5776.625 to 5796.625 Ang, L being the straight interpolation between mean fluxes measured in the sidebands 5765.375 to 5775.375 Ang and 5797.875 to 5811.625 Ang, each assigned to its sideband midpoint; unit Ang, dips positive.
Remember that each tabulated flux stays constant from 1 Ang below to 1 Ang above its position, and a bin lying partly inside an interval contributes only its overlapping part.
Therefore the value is 1.46 Ang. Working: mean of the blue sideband 0.738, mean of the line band 0.701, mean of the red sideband 0.777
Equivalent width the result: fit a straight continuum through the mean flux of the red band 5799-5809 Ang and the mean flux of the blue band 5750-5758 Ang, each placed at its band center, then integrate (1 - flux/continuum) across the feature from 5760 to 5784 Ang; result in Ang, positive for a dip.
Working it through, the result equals 0.96 Ang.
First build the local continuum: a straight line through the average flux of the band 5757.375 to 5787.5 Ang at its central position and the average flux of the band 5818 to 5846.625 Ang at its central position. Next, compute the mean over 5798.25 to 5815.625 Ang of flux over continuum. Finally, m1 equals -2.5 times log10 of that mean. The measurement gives -0.12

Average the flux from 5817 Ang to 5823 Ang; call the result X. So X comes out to 0.736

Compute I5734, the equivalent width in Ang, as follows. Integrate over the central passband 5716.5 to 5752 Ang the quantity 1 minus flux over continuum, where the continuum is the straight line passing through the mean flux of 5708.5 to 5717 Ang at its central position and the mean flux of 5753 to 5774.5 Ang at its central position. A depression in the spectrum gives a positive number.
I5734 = 2.1 Ang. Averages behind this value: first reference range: 0.799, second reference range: 0.742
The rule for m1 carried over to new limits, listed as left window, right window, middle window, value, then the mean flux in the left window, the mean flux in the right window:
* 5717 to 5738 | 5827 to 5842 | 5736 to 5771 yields -0.02 mag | 0.731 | 0.675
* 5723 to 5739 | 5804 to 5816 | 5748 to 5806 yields 0.04 mag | 0.732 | 0.774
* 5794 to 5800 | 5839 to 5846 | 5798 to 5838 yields -0.06 mag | 0.713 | 0.664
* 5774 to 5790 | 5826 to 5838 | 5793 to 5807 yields -0.09 mag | 0.698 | 0.682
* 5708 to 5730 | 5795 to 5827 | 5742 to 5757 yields 0.03 mag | 0.757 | 0.743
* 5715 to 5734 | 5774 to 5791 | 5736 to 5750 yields 0.00 mag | 0.738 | 0.701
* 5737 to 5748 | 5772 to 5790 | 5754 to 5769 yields -0.04 mag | 0.724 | 0.703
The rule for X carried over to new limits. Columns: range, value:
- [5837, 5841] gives 0.649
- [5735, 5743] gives 0.717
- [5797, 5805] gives 0.776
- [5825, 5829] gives 0.669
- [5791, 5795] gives 0.721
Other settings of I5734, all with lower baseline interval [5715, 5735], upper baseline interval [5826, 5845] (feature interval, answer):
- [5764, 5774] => -0.4 Ang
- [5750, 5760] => -0.3 Ang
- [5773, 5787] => 0.2 Ang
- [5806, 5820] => -1.7 Ang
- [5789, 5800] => -0.4 Ang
